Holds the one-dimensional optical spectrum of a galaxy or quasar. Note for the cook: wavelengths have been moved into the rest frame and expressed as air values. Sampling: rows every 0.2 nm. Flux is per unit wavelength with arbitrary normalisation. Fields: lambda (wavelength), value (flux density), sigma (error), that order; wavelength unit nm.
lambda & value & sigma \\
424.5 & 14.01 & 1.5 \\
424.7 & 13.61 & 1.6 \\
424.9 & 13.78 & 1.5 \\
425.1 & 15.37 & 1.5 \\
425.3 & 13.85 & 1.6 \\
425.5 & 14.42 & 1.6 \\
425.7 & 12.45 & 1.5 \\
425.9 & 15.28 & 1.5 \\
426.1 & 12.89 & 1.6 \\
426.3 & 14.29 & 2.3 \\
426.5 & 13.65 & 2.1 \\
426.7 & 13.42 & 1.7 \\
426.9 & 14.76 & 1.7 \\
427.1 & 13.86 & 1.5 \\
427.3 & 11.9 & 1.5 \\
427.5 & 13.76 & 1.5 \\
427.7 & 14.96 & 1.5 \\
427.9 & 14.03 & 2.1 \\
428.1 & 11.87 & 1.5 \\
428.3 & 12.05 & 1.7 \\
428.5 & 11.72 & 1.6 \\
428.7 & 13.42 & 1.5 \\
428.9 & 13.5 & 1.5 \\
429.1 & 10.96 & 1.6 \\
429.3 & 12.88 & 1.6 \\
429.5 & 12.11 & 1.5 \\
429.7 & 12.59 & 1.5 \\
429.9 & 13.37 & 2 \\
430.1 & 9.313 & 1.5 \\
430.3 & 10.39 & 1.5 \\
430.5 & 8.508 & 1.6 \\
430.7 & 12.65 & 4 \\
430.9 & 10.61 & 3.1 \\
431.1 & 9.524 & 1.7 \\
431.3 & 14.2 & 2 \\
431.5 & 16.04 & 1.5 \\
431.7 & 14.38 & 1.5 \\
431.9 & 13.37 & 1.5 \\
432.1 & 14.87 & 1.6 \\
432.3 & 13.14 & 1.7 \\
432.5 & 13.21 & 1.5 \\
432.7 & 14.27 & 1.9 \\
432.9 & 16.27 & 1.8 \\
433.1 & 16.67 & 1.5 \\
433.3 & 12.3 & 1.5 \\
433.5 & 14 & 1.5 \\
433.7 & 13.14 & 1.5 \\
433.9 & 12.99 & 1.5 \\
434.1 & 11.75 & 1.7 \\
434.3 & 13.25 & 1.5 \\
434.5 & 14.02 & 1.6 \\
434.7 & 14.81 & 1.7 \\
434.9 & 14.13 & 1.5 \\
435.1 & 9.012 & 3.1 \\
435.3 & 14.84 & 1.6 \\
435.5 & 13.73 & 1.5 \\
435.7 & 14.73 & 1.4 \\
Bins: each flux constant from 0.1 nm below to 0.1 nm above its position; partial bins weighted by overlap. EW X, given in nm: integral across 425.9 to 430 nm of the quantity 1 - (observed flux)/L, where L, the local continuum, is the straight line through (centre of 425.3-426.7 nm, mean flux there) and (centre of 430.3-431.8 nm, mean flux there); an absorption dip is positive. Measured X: 0.00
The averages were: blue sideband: 13.8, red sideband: 12.1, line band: 13.2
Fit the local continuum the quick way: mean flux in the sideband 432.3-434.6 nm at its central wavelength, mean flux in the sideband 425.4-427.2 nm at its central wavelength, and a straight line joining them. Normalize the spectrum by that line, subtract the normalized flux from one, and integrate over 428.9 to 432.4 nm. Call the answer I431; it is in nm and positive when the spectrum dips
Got 0.38 nm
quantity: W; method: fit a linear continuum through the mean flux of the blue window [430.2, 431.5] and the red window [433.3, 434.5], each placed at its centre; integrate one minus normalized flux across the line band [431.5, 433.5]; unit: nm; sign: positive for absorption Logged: -0.34 nm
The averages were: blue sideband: 11.4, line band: 14.3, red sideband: 13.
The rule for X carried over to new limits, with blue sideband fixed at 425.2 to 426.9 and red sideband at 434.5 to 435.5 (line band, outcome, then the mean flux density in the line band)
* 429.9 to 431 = 0.244 nm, 10.6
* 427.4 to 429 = 0.065 nm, 13.2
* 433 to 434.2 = -0.005 nm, 13.5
